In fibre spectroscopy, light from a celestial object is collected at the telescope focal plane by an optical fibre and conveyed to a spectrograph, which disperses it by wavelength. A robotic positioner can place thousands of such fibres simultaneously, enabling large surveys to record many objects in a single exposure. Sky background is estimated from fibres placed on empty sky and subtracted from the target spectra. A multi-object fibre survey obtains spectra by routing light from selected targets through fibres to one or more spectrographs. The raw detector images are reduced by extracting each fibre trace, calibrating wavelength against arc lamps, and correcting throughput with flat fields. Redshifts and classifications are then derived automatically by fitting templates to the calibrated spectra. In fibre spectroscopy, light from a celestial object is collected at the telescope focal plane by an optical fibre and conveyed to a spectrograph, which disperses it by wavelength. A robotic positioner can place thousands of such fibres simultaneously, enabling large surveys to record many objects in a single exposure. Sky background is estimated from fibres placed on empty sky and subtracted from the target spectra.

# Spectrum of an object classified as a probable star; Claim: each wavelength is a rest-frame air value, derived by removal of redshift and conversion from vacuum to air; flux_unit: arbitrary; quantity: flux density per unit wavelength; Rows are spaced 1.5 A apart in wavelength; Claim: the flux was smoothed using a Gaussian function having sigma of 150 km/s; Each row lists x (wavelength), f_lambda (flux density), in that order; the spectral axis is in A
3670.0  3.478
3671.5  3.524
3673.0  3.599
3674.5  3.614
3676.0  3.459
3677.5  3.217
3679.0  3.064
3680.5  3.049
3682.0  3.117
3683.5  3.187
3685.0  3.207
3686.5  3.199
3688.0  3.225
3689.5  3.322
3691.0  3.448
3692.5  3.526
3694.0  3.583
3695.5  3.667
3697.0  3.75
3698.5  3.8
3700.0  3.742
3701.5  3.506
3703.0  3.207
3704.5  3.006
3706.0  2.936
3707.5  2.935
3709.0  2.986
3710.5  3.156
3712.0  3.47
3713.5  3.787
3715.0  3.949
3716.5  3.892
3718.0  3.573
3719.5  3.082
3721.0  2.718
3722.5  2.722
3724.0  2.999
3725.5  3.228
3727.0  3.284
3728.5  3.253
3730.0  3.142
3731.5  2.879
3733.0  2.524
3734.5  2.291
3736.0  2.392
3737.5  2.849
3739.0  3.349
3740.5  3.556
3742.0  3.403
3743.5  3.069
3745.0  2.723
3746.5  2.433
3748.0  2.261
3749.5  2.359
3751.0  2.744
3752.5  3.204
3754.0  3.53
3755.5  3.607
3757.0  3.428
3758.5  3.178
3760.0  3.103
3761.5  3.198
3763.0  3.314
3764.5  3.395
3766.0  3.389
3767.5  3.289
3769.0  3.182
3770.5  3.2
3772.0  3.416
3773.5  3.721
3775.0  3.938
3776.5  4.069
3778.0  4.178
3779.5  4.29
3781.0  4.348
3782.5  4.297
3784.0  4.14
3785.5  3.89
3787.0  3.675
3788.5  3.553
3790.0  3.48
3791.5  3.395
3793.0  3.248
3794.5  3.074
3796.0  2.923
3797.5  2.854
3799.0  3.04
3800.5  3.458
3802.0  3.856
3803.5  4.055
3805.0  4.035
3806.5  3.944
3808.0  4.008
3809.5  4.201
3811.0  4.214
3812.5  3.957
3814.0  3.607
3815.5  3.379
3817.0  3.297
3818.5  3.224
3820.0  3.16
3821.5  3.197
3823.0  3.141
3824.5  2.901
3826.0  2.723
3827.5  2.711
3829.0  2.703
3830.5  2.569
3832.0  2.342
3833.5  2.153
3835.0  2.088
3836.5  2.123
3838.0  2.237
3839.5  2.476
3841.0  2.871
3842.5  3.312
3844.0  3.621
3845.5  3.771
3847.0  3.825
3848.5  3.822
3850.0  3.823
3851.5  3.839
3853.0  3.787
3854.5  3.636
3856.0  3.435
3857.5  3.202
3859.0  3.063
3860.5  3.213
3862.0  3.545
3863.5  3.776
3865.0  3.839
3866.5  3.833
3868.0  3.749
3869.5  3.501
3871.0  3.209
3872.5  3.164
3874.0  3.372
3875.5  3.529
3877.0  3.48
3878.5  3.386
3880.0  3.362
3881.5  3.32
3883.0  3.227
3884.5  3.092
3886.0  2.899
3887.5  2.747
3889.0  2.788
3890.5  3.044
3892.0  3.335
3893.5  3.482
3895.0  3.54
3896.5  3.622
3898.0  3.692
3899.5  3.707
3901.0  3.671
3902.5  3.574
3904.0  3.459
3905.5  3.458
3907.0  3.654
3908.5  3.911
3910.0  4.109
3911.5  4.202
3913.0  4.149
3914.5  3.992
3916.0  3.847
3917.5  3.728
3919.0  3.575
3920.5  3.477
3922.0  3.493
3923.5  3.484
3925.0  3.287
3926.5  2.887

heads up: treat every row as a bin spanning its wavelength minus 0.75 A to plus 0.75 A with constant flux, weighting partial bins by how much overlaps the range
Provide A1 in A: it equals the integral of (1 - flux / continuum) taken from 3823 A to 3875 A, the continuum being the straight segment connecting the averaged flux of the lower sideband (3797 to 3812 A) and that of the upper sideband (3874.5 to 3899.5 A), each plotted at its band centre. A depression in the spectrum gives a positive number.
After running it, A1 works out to 4.8 A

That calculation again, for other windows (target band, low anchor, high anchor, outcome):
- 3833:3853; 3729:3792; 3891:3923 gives 2.38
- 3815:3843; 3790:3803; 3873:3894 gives 4.19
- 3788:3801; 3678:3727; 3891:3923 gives 1.00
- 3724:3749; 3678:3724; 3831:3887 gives 3.00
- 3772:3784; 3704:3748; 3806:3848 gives -3.76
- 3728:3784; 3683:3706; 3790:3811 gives 3.77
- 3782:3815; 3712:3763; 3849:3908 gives -4.35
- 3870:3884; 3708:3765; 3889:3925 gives 0.81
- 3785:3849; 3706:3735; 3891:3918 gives 3.59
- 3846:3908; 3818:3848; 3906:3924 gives -2.04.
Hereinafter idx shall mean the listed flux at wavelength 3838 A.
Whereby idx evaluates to 2.237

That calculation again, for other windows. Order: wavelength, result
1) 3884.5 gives 3.092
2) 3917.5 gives 3.728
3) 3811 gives 4.214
